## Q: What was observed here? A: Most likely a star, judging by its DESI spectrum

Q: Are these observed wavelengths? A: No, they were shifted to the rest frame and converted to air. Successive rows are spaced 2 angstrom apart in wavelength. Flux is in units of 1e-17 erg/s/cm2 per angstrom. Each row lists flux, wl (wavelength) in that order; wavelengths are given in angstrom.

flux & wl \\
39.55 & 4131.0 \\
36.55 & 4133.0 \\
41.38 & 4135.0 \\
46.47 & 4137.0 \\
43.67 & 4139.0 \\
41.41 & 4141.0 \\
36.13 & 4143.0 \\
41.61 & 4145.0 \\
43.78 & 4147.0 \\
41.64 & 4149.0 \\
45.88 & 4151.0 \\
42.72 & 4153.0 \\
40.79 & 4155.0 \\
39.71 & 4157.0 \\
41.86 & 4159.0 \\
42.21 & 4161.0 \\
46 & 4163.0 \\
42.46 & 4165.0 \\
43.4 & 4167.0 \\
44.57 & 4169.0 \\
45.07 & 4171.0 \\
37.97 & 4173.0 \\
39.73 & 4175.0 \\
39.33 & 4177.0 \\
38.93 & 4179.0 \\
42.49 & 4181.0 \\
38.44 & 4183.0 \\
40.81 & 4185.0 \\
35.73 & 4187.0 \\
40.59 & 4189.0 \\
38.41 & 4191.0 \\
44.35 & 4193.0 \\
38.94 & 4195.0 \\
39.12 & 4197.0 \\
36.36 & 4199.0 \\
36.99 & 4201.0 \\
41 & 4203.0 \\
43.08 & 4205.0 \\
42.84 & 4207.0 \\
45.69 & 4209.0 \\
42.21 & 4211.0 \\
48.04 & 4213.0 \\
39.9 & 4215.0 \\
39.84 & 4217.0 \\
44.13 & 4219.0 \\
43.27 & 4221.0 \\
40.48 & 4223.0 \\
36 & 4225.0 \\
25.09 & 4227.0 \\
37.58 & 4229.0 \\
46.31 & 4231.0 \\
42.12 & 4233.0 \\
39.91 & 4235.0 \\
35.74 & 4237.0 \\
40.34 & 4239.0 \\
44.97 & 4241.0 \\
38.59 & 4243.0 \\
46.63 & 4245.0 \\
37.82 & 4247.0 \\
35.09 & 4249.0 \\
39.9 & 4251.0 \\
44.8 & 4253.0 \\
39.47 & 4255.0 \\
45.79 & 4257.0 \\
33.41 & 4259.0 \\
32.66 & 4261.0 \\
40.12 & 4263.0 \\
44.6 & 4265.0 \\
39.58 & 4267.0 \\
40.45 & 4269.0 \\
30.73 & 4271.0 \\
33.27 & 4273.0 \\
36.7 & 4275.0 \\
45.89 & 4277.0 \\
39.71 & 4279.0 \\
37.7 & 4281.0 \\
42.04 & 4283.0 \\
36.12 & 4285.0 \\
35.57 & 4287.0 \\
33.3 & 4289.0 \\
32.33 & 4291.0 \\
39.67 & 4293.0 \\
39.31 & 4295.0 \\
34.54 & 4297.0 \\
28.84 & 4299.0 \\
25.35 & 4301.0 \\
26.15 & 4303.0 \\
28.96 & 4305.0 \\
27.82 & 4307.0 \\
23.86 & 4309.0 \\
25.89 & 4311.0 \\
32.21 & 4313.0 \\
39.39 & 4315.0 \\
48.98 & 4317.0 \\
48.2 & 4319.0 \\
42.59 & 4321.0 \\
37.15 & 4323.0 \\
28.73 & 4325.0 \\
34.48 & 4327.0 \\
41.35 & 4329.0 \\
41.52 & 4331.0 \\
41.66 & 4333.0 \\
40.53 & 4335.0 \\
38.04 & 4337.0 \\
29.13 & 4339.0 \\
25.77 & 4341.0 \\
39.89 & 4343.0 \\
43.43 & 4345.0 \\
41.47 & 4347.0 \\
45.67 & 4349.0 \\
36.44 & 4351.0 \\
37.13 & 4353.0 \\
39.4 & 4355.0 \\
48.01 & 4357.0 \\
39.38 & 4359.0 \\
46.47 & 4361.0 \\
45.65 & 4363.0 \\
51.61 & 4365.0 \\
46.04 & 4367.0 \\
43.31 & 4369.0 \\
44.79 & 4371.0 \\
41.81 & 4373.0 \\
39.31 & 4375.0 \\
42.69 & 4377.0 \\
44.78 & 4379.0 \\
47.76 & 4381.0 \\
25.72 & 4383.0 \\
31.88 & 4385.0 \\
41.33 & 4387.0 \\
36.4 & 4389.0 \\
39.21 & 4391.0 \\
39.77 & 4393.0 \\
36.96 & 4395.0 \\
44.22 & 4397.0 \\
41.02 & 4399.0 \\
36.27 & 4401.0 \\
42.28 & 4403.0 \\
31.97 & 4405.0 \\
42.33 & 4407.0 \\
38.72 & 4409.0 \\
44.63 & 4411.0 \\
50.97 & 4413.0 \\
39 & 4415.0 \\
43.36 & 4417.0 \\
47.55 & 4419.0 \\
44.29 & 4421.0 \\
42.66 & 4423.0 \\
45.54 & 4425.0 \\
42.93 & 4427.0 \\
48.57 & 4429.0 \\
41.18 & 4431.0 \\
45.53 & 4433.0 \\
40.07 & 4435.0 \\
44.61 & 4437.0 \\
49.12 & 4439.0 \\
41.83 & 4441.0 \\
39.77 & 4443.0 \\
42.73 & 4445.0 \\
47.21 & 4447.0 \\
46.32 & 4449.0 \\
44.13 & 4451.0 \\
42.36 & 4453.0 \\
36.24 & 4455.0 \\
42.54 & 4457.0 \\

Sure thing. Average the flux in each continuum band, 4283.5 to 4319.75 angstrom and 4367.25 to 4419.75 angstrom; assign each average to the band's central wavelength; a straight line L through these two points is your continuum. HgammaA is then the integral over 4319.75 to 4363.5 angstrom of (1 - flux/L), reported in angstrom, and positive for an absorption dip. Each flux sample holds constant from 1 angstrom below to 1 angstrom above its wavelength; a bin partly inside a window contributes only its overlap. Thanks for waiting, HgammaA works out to -2.9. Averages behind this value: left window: 33.7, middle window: 39.2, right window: 40.7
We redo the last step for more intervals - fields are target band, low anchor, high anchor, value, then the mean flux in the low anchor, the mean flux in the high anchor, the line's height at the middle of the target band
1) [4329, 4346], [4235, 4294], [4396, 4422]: 1.1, 38.7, 42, 40.4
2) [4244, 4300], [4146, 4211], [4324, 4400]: 3.6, 41.3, 40.1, 40.7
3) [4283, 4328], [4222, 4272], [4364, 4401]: 6.4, 39.1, 40.9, 39.9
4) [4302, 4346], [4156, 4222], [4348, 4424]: 6.1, 41.3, 41.6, 41.5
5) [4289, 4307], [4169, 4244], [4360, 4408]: 3.9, 40.3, 41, 40.7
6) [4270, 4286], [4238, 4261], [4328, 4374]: 1.1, 40.3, 41.2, 40.5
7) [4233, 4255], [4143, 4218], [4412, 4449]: 0.9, 41.3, 44.3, 42.1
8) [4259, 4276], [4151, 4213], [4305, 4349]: 0.7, 41.3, 36.8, 38.6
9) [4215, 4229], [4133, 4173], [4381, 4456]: 1.3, 42.4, 41.7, 42.2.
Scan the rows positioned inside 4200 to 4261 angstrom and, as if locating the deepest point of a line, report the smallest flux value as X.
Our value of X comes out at 25.09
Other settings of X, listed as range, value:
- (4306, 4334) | 23.86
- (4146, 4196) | 35.73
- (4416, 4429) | 42.66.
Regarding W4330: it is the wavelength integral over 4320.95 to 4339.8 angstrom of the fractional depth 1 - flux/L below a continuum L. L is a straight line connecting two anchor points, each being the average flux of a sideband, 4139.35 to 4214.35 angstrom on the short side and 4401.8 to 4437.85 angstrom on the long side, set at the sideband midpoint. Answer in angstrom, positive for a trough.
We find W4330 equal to 2.3 angstrom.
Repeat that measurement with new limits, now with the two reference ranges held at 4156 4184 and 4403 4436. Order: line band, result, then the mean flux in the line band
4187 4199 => 0.62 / 39.6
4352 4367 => -0.49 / 44.1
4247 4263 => 1.26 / 38.8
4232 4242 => 0.32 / 40.6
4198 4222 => -0.07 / 41.9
